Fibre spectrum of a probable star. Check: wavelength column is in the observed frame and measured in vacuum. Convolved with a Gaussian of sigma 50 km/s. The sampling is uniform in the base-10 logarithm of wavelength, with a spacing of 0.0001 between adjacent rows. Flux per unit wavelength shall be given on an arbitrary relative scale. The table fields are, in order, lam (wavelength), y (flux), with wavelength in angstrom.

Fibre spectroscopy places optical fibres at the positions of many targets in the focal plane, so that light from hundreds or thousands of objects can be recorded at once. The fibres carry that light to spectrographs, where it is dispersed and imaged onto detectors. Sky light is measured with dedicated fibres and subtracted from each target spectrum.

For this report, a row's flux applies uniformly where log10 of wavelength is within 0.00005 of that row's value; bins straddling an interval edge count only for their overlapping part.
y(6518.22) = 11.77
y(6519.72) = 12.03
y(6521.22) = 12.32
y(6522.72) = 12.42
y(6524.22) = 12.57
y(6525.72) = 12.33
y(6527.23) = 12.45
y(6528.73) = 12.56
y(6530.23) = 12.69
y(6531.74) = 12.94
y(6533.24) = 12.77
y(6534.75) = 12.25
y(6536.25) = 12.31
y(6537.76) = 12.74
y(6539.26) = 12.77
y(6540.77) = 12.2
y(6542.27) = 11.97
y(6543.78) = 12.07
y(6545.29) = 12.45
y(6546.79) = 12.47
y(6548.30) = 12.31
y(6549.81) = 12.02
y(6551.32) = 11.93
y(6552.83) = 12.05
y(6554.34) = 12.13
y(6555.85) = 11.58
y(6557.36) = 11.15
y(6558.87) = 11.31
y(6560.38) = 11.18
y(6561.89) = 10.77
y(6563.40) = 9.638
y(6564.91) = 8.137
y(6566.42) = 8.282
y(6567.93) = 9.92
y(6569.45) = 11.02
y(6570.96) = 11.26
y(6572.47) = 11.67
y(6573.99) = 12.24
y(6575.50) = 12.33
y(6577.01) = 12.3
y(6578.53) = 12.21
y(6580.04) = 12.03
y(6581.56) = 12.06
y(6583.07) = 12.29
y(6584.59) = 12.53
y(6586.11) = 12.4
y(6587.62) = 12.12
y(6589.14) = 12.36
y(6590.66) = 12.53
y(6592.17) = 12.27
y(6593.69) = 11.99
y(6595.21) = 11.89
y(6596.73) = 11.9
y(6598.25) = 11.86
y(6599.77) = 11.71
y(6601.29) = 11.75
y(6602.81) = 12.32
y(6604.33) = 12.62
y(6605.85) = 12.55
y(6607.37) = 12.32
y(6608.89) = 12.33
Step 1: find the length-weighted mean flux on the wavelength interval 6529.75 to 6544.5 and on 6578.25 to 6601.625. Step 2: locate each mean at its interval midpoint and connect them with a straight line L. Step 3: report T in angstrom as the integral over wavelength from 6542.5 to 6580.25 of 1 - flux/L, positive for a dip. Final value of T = 2.86 angstrom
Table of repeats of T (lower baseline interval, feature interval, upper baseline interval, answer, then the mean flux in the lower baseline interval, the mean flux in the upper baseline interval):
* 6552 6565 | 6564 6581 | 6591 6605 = 0.5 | 11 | 12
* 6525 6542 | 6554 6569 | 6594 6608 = 2.4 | 12.5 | 12.1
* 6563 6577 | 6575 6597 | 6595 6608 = -1.6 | 10.6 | 12.1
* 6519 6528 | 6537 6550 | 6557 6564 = -0.9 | 12.4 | 10.8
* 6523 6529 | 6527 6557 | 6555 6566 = -2.0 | 12.5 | 10.5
